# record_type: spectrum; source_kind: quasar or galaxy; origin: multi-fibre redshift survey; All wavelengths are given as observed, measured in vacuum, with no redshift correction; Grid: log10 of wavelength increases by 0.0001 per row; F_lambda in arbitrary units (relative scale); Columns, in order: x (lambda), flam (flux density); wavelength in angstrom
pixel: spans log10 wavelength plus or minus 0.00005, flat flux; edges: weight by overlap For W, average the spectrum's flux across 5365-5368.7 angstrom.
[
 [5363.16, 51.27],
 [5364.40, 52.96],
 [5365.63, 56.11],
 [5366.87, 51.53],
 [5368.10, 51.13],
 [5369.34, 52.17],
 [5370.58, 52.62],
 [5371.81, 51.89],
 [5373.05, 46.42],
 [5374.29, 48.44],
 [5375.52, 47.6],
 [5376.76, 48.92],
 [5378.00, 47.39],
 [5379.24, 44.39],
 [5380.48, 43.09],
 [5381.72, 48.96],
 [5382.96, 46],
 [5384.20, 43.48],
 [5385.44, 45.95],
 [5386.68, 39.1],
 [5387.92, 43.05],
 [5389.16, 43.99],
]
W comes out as 53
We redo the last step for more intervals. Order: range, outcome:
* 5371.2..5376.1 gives 48.6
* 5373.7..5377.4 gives 48.4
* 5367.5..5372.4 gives 51.9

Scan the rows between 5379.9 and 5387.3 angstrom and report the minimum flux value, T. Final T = 39.1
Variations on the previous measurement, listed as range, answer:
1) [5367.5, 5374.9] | 46.42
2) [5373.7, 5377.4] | 47.6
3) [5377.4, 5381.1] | 43.09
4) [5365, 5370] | 51.13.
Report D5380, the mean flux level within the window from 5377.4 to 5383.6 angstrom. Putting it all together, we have 45.9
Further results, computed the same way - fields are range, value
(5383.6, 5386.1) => 44.6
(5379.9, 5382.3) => 46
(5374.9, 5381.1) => 46.3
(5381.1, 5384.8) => 46.1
